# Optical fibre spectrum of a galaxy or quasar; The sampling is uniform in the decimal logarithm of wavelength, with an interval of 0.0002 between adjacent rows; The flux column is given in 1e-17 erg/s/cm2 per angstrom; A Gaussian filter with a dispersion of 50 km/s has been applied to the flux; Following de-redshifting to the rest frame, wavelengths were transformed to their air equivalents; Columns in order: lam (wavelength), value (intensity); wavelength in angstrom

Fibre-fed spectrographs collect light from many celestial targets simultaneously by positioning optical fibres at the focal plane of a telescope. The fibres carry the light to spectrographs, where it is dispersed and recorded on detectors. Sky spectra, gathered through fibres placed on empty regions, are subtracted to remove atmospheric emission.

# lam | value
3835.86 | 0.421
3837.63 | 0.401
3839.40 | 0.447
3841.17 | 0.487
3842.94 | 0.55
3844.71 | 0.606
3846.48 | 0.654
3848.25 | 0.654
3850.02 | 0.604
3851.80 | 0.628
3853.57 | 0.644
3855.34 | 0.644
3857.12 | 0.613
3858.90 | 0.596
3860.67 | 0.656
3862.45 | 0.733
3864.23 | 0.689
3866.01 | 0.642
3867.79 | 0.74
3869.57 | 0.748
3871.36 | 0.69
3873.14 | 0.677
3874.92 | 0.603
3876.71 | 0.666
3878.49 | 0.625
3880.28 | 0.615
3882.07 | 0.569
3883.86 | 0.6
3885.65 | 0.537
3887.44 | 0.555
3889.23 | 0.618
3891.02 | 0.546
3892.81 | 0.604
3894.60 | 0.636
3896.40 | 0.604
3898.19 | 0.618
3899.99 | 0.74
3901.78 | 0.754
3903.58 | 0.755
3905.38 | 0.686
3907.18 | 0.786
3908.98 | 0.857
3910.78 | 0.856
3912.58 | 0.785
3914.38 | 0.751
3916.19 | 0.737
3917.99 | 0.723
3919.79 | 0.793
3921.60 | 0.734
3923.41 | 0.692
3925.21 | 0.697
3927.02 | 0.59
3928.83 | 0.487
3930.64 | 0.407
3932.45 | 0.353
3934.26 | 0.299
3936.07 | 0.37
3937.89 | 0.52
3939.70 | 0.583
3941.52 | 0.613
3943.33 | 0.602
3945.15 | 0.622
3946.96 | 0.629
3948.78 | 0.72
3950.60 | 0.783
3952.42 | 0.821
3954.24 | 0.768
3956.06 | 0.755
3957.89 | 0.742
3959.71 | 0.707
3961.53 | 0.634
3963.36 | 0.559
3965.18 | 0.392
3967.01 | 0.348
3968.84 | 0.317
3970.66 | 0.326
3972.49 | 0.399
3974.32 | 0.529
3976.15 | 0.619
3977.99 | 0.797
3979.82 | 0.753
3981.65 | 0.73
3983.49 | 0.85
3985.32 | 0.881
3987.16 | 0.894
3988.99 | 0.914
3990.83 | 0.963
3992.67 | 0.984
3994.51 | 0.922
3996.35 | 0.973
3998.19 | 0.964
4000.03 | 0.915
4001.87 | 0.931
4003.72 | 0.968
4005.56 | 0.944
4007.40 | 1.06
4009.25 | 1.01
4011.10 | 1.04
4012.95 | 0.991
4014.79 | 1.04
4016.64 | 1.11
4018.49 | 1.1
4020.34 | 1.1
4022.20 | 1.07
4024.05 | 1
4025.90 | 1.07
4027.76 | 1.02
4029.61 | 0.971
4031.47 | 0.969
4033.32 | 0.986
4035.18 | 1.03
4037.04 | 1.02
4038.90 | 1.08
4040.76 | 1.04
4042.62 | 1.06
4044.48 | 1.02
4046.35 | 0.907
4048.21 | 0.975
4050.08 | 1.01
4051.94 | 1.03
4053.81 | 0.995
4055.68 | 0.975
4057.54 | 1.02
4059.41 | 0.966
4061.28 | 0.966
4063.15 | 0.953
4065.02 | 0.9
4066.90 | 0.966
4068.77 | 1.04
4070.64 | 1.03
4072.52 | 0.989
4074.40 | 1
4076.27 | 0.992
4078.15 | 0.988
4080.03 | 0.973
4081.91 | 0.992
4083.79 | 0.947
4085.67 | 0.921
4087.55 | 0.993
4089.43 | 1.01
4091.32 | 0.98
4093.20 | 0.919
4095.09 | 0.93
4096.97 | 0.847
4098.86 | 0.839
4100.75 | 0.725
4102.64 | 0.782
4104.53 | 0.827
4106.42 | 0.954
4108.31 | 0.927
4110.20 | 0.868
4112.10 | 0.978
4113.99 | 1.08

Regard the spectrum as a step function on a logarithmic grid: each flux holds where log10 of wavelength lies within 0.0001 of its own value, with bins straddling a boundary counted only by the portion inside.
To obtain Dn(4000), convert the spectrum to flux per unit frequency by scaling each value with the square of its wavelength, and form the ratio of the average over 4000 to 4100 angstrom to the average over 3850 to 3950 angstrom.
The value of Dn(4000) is 1.67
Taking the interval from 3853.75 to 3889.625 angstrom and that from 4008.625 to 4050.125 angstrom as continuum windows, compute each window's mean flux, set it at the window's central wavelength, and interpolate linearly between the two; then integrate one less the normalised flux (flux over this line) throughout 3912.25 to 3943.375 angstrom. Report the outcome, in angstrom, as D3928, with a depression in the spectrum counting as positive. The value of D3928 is 7.3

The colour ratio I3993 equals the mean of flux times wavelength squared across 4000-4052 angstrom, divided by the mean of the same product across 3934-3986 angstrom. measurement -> 1.7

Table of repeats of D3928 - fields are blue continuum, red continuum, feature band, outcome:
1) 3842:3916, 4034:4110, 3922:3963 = 8.2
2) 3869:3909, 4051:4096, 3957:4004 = 5.1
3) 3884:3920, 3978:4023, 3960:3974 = 6.9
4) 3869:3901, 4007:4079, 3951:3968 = 3.5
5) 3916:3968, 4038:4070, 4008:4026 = -3.9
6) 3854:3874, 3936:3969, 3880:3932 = -1.4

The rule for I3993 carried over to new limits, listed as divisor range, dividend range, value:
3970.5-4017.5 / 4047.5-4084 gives 1.17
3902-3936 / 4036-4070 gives 1.62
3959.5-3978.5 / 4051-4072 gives 2.07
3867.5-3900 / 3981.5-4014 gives 1.60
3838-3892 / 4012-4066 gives 1.79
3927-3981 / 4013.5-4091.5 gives 1.85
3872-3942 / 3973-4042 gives 1.58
